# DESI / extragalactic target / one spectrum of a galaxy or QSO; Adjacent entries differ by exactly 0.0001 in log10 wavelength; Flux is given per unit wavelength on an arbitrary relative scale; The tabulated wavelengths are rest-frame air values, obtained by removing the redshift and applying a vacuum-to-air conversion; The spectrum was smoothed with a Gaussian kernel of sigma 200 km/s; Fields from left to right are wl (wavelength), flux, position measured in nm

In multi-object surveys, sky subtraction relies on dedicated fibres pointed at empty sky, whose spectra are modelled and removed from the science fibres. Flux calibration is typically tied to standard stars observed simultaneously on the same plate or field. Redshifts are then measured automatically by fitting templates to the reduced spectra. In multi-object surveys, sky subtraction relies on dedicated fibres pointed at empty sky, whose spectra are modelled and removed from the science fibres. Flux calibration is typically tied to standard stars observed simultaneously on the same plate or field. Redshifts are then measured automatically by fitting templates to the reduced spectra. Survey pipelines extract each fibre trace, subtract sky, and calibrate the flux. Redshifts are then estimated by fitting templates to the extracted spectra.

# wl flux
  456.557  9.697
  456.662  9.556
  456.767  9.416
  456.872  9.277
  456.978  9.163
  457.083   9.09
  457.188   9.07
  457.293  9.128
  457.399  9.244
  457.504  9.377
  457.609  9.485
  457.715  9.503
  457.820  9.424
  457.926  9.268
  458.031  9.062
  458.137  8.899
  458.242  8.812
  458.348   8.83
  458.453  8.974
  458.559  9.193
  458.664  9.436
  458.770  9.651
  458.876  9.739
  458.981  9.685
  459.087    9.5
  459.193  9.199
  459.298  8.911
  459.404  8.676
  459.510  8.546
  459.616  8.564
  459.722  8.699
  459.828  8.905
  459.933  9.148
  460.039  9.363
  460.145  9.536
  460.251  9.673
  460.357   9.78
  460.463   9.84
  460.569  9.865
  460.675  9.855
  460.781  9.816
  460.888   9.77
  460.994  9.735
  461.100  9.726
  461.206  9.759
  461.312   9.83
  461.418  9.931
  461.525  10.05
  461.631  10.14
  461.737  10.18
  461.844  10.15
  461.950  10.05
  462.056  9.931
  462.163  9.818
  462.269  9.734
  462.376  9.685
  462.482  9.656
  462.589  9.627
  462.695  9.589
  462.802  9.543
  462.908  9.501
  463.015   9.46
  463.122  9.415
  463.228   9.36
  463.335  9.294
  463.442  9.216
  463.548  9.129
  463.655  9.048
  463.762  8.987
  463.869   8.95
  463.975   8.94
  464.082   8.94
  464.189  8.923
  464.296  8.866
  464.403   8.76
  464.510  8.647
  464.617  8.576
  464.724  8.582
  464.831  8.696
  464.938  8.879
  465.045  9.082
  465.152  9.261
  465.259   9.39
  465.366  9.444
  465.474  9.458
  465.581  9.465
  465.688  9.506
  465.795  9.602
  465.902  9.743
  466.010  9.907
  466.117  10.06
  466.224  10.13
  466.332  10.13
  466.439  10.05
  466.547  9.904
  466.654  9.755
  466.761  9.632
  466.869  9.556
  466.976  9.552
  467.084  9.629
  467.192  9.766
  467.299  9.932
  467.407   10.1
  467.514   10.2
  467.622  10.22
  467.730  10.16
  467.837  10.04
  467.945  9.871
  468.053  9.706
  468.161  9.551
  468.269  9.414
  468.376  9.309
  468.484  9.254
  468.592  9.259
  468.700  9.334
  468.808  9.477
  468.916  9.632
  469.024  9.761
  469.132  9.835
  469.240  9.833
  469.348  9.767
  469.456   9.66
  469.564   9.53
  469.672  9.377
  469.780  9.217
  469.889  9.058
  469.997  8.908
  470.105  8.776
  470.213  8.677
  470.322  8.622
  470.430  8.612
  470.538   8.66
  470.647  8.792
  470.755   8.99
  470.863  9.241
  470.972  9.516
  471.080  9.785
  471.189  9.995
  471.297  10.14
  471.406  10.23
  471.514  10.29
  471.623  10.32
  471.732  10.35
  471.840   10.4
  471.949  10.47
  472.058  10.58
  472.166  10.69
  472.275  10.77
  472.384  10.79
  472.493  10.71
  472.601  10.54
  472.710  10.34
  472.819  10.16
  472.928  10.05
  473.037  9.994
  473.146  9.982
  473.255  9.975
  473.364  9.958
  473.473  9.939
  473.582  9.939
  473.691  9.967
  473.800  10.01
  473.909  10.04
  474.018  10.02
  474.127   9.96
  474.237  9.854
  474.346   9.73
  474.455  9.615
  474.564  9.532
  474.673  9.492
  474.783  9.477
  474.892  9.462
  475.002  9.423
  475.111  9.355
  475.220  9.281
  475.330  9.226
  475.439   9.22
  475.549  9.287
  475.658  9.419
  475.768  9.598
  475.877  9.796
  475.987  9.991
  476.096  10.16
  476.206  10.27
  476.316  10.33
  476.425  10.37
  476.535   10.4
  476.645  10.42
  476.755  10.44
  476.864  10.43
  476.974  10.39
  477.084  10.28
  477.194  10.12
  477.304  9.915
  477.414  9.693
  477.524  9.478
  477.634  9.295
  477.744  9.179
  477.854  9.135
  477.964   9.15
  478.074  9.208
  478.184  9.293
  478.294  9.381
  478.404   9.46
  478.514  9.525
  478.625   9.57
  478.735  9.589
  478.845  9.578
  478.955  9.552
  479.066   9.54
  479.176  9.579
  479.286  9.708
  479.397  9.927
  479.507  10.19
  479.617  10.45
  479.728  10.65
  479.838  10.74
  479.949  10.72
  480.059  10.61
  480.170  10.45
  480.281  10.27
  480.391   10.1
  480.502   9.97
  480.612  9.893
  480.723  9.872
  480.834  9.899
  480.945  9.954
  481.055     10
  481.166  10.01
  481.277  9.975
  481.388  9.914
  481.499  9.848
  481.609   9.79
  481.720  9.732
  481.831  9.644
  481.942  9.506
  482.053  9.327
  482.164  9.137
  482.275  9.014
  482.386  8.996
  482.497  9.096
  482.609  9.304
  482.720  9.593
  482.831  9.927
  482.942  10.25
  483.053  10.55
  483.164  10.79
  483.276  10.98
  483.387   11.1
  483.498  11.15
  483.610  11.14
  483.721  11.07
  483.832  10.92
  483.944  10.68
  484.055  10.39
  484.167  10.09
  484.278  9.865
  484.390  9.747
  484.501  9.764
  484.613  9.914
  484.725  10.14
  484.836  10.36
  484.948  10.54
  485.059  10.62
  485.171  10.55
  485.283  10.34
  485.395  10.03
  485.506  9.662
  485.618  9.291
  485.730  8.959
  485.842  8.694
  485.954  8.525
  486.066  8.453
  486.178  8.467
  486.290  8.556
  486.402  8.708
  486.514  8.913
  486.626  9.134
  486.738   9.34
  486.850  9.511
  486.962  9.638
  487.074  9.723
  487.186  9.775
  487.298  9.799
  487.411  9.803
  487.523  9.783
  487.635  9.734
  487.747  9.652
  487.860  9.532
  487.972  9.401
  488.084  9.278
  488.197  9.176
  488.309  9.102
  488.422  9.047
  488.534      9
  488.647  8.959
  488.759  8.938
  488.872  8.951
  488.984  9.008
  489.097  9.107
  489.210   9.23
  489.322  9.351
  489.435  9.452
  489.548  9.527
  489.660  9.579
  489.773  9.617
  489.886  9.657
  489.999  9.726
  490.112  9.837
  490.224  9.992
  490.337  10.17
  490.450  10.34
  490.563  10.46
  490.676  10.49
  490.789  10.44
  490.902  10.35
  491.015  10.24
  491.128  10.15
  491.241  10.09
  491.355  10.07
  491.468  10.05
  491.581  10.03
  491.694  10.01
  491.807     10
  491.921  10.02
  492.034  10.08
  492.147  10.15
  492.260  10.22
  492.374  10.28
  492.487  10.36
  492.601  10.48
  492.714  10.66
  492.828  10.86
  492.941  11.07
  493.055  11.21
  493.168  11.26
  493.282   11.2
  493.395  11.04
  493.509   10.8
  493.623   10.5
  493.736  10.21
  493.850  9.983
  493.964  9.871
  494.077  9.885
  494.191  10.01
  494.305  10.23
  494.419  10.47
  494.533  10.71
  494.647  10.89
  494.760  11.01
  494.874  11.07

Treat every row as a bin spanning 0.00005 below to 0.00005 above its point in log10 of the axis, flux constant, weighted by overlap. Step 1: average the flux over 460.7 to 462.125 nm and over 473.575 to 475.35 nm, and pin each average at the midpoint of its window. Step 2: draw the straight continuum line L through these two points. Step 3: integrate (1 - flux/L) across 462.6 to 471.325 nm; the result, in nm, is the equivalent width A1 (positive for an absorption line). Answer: 0.36 nm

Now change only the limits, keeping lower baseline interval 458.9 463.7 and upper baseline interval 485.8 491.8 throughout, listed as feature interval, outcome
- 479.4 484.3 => -0.31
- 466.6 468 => -0.05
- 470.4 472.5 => -0.10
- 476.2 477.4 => -0.10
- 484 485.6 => -0.10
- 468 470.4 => 0.04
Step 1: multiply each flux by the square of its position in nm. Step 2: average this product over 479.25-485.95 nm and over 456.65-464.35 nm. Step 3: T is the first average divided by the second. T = 1.17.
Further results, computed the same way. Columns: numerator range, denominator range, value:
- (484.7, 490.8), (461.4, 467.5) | 1.11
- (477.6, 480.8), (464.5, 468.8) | 1.08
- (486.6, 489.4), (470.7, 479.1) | 1.00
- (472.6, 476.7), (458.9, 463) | 1.09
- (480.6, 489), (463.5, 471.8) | 1.10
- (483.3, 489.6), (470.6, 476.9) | 1.02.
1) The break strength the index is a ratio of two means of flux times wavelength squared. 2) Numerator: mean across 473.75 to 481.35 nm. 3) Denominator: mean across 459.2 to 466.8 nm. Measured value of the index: 1.11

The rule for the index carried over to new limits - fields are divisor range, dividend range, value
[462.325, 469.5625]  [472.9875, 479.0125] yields 1.07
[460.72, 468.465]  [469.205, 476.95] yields 1.06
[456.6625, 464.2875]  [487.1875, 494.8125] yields 1.21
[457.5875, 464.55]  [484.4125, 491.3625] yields 1.14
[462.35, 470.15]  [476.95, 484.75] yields 1.12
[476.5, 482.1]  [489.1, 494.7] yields 1.09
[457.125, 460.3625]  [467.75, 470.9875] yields 1.06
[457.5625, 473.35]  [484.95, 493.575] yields 1.13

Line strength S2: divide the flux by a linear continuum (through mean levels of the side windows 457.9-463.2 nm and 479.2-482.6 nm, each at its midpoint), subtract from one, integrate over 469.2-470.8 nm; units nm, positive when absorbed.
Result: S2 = 0.10 nm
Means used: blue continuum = 9.5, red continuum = 9.9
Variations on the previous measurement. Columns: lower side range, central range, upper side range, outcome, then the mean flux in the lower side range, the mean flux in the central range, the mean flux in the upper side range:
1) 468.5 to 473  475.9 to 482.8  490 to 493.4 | 0.106 nm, 9.73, 9.84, 10.4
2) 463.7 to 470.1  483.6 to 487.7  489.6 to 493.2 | 0.135 nm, 9.47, 9.73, 10.2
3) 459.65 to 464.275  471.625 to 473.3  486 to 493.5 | -0.130 nm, 9.54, 10.4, 9.8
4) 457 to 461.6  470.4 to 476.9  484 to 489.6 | -0.343 nm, 9.37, 9.92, 9.47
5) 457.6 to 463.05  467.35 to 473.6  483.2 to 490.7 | -0.128 nm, 9.49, 9.77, 9.71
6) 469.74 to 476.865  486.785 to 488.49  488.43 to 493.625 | 0.082 nm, 9.82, 9.53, 10.1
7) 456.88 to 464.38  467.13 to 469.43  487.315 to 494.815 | -0.044 nm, 9.39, 9.73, 10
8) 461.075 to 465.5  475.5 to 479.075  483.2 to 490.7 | -0.073 nm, 9.38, 9.77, 9.71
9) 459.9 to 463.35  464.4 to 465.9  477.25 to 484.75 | 0.097 nm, 9.73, 9.13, 9.92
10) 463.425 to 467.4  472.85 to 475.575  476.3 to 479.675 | -0.017 nm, 9.37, 9.72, 9.79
